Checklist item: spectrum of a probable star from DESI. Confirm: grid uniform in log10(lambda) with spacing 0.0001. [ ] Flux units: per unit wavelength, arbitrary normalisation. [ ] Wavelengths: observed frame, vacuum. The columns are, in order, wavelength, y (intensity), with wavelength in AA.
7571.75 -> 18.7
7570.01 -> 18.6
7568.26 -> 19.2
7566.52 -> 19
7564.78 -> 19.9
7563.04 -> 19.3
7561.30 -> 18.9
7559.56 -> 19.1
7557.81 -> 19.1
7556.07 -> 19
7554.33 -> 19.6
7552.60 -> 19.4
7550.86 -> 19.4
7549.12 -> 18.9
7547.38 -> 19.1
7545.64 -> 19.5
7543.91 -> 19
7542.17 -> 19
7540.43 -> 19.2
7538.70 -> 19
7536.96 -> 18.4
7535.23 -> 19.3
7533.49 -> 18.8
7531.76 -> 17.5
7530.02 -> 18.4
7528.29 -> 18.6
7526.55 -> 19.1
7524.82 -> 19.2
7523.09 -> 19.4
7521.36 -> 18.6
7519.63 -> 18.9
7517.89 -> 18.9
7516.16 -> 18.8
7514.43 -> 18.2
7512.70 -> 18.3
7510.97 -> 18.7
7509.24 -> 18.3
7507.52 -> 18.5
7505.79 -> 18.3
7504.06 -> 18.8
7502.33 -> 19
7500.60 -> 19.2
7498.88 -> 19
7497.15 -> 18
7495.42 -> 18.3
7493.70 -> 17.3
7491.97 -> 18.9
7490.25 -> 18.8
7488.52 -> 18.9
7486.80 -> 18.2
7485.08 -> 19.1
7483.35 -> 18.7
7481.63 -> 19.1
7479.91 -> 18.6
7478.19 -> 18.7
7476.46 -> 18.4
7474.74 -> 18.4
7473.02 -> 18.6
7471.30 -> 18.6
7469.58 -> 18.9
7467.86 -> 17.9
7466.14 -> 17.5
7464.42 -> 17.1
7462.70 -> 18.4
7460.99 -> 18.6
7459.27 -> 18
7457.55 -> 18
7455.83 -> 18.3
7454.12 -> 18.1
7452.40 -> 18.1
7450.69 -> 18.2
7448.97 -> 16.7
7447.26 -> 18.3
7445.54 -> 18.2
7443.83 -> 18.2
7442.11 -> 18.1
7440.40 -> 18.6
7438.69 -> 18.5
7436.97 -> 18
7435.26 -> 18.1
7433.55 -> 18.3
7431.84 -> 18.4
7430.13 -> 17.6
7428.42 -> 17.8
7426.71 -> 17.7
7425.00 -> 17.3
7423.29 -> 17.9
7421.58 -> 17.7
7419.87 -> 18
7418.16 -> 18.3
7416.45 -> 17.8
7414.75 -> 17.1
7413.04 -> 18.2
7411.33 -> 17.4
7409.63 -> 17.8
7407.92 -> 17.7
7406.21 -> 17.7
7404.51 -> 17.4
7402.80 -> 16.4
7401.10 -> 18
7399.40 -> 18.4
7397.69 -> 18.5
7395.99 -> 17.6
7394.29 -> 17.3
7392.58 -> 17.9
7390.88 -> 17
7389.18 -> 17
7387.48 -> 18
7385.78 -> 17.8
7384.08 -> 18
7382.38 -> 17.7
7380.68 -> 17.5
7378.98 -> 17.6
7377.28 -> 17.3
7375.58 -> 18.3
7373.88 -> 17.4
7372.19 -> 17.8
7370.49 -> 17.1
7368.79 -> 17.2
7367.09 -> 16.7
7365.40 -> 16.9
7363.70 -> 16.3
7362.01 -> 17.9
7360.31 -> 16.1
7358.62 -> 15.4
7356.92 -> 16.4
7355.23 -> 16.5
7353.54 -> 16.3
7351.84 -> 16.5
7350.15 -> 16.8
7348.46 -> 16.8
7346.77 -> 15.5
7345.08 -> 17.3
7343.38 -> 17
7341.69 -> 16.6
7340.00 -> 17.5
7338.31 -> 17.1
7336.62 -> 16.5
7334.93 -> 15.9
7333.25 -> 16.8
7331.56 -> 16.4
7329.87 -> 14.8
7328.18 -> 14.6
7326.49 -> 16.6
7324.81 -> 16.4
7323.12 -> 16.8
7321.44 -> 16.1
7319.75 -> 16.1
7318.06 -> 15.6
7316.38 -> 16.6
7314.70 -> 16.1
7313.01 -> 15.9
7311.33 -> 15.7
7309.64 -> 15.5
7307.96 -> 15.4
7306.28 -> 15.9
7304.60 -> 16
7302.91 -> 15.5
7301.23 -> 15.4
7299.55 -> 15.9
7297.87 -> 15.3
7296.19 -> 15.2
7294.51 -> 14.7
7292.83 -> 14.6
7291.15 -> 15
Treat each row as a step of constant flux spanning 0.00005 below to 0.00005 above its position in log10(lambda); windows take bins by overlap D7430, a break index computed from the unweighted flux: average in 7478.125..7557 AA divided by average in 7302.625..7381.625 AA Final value 1.14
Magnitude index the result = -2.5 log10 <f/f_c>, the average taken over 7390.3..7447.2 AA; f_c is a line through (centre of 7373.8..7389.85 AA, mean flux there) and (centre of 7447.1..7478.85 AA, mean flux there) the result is 0.002 mag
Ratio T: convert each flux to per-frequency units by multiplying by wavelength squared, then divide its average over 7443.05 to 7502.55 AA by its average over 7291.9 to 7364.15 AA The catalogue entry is 1.19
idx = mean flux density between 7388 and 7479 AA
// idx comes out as 17.9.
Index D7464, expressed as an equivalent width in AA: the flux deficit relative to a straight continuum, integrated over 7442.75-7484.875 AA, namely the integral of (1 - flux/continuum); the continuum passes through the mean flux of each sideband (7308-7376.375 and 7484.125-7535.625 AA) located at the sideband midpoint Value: -0.5 AA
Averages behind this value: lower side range 16.5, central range 18.2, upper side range 18.6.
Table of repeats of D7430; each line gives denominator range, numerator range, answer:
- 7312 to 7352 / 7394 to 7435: 1.09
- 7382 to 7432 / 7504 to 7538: 1.05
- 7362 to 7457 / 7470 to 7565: 1.06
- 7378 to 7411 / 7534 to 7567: 1.09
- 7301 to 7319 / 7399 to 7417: 1.12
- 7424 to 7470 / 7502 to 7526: 1.04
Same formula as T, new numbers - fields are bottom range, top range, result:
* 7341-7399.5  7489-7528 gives 1.13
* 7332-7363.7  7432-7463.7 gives 1.12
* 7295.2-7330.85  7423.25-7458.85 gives 1.18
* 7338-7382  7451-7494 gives 1.12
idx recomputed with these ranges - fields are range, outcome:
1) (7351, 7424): 17.4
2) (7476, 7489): 18.7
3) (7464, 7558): 18.7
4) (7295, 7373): 16.3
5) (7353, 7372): 16.7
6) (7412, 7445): 18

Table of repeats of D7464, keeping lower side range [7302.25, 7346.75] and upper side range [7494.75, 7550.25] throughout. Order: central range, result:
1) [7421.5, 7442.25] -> -0.51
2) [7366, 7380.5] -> -0.53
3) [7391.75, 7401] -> -0.45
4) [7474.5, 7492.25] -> -0.45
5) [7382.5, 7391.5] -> -0.32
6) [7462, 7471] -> 0.02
